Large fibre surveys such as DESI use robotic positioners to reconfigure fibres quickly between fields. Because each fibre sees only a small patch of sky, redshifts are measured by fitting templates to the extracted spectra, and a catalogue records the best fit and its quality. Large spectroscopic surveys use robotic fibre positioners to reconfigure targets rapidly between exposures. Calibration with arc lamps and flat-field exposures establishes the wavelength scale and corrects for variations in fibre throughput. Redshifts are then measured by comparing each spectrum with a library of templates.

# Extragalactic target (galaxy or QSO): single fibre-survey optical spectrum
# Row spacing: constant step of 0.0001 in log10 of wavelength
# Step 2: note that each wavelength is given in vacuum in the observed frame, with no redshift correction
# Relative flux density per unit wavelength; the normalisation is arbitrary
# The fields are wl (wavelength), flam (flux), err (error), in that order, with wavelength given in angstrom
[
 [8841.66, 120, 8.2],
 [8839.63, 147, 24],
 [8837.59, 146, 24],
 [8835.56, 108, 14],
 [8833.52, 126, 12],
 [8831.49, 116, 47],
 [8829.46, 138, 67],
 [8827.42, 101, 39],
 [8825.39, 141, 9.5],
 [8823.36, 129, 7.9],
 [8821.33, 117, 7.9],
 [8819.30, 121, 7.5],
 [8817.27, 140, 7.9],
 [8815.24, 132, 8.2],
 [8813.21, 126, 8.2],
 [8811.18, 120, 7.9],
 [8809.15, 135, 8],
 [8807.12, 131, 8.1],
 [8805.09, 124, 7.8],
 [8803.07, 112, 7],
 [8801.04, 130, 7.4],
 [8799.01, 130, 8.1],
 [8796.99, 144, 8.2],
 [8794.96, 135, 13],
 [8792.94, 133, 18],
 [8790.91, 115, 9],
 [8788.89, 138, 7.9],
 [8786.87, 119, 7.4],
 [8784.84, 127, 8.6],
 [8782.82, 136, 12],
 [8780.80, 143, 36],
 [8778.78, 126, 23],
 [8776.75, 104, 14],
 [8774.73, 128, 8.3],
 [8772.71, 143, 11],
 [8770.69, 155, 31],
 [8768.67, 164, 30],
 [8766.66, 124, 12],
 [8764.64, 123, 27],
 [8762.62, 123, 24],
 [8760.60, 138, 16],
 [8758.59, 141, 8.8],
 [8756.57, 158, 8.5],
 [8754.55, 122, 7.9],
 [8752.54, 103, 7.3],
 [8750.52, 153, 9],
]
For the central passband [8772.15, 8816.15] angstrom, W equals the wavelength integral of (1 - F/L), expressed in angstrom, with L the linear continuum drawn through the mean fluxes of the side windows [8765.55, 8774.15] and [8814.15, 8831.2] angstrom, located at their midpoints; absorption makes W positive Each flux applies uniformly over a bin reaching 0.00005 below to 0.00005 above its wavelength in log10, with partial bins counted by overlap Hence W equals 2.7 angstrom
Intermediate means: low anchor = 145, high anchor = 127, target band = 129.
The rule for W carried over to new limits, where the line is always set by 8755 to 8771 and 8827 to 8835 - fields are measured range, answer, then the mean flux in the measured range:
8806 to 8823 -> -0.3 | 128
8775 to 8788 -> 0.8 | 126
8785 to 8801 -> 0.1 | 130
